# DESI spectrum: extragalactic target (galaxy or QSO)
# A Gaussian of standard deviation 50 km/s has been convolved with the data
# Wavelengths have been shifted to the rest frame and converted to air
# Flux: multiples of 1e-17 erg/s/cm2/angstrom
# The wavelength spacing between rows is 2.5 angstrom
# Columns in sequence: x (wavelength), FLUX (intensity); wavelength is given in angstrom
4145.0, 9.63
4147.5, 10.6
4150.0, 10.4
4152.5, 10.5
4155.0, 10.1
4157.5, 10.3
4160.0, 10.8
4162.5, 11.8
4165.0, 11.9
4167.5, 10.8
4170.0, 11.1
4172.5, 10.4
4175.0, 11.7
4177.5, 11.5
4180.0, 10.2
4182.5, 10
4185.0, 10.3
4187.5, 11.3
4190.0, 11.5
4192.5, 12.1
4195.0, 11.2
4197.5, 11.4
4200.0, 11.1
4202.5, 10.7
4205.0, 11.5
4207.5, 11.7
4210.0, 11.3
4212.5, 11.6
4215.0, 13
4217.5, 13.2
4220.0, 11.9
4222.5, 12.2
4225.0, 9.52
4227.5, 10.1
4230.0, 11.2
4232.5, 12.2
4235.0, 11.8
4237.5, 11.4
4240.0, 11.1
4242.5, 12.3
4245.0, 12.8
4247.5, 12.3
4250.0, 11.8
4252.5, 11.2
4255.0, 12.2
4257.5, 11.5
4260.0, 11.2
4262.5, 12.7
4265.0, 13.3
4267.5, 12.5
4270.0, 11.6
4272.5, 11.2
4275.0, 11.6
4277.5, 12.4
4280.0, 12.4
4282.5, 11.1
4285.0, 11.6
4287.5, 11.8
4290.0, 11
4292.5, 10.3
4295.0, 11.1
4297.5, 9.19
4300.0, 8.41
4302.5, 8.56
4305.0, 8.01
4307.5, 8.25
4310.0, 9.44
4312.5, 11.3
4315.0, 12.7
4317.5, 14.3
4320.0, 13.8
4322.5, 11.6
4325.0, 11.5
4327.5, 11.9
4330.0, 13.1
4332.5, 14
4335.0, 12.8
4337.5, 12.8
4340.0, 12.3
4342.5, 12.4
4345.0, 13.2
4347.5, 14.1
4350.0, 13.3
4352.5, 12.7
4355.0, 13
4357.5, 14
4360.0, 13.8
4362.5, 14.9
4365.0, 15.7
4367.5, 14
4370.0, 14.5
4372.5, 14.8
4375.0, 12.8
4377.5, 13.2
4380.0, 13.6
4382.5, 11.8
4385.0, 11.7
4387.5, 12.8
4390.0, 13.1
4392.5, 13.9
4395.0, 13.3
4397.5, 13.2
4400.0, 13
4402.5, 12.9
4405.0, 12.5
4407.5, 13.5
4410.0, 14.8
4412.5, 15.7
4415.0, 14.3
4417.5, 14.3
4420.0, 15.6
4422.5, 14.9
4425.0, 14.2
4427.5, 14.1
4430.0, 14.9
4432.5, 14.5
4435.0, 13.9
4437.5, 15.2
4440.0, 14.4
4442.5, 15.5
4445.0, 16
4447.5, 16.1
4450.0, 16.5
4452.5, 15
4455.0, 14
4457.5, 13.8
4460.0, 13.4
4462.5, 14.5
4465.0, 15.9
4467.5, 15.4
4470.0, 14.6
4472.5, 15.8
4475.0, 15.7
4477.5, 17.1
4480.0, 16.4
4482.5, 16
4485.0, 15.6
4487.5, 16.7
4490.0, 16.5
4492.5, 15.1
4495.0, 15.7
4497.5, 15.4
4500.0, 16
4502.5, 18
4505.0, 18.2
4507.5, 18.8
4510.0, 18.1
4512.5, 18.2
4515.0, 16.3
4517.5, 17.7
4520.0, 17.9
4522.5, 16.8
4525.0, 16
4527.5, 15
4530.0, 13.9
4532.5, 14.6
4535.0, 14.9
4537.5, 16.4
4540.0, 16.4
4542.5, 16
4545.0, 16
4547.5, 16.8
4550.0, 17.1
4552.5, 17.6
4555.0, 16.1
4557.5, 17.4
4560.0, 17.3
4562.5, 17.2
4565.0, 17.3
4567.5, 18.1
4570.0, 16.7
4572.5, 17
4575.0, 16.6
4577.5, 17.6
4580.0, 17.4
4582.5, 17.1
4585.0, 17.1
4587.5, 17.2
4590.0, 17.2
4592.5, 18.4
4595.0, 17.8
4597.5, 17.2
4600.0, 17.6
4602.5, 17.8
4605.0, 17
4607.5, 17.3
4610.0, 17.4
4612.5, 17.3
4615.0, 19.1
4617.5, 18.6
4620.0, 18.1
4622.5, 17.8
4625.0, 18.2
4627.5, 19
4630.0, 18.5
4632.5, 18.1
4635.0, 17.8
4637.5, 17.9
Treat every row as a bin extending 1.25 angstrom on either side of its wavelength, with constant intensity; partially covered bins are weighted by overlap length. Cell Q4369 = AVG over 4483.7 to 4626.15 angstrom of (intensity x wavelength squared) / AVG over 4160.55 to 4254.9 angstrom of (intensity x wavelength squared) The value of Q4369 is 1.74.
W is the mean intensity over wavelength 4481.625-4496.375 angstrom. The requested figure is 15.9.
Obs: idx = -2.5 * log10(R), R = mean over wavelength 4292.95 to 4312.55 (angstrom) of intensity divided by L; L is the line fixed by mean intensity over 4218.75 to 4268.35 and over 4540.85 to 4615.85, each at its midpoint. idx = 0.352 mag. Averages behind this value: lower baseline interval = 11.8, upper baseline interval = 17.2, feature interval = 9.2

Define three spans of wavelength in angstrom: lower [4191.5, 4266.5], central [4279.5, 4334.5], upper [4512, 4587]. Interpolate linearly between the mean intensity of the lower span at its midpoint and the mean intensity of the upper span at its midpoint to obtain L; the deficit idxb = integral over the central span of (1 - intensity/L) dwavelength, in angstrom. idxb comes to 7.6 angstrom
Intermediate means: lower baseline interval 11.7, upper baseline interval 16.7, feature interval 11.2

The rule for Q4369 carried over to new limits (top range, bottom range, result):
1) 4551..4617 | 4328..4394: 1.44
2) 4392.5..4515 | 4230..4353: 1.40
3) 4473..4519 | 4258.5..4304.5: 1.65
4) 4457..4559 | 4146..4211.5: 1.71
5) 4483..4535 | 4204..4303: 1.61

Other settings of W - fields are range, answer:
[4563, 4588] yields 17.2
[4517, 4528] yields 16.7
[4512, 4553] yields 16.3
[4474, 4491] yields 16.3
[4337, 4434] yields 13.7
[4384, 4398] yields 13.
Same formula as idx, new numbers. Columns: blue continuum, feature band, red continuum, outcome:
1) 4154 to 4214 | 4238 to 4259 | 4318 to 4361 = 0.00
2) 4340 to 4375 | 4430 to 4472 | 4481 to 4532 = 0.04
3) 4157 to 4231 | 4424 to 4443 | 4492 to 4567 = 0.04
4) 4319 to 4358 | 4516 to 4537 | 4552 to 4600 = 0.03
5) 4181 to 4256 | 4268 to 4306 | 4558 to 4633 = 0.17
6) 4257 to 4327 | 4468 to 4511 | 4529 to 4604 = -0.08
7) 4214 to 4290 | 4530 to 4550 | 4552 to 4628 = 0.06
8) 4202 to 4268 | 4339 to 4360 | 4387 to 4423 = 0.00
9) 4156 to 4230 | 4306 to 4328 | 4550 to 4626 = 0.14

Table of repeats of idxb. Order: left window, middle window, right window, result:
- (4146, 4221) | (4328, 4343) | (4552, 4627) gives 0.7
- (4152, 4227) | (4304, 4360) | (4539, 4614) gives 4.5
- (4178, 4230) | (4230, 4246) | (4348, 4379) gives 0.0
